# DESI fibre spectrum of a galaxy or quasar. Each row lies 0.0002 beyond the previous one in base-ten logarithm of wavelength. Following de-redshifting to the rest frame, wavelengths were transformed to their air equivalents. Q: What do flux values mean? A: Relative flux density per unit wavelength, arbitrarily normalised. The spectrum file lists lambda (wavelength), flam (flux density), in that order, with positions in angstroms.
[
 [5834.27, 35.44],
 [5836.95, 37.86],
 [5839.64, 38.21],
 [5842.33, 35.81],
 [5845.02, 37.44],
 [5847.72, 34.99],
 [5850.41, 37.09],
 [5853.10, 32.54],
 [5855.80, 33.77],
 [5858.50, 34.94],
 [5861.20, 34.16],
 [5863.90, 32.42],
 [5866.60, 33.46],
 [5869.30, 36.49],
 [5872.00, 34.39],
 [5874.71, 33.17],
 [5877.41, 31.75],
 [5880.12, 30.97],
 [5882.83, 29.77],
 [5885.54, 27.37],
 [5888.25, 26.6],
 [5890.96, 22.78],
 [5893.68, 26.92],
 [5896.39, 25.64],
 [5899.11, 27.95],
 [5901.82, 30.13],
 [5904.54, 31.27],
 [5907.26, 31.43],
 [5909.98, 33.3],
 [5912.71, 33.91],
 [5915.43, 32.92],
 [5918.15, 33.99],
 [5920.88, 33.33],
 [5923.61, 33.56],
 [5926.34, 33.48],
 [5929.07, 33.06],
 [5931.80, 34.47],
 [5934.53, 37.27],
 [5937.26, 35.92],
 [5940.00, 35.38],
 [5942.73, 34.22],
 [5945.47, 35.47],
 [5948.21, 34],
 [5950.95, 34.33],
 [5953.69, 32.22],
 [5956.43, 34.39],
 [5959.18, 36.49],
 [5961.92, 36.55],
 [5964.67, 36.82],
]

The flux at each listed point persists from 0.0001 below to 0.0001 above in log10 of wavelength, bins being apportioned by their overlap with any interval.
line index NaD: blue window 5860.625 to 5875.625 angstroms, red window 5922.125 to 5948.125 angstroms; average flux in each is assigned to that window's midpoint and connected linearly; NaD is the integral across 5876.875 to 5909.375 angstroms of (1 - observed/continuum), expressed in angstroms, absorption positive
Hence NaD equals 5.4 angstroms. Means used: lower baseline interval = 34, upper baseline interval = 34.7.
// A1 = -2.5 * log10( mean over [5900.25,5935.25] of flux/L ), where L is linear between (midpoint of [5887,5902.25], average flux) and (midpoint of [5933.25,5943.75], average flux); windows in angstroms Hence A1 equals -0.06 mag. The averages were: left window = 26.5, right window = 35.7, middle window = 33.1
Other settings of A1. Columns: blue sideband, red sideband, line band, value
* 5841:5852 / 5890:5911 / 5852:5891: 0.030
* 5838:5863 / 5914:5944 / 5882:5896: 0.298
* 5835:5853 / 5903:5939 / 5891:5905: 0.240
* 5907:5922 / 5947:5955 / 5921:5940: -0.039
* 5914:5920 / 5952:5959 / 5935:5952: -0.040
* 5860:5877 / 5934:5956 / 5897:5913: 0.114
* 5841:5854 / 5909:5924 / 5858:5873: 0.026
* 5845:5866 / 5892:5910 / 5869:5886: -0.002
